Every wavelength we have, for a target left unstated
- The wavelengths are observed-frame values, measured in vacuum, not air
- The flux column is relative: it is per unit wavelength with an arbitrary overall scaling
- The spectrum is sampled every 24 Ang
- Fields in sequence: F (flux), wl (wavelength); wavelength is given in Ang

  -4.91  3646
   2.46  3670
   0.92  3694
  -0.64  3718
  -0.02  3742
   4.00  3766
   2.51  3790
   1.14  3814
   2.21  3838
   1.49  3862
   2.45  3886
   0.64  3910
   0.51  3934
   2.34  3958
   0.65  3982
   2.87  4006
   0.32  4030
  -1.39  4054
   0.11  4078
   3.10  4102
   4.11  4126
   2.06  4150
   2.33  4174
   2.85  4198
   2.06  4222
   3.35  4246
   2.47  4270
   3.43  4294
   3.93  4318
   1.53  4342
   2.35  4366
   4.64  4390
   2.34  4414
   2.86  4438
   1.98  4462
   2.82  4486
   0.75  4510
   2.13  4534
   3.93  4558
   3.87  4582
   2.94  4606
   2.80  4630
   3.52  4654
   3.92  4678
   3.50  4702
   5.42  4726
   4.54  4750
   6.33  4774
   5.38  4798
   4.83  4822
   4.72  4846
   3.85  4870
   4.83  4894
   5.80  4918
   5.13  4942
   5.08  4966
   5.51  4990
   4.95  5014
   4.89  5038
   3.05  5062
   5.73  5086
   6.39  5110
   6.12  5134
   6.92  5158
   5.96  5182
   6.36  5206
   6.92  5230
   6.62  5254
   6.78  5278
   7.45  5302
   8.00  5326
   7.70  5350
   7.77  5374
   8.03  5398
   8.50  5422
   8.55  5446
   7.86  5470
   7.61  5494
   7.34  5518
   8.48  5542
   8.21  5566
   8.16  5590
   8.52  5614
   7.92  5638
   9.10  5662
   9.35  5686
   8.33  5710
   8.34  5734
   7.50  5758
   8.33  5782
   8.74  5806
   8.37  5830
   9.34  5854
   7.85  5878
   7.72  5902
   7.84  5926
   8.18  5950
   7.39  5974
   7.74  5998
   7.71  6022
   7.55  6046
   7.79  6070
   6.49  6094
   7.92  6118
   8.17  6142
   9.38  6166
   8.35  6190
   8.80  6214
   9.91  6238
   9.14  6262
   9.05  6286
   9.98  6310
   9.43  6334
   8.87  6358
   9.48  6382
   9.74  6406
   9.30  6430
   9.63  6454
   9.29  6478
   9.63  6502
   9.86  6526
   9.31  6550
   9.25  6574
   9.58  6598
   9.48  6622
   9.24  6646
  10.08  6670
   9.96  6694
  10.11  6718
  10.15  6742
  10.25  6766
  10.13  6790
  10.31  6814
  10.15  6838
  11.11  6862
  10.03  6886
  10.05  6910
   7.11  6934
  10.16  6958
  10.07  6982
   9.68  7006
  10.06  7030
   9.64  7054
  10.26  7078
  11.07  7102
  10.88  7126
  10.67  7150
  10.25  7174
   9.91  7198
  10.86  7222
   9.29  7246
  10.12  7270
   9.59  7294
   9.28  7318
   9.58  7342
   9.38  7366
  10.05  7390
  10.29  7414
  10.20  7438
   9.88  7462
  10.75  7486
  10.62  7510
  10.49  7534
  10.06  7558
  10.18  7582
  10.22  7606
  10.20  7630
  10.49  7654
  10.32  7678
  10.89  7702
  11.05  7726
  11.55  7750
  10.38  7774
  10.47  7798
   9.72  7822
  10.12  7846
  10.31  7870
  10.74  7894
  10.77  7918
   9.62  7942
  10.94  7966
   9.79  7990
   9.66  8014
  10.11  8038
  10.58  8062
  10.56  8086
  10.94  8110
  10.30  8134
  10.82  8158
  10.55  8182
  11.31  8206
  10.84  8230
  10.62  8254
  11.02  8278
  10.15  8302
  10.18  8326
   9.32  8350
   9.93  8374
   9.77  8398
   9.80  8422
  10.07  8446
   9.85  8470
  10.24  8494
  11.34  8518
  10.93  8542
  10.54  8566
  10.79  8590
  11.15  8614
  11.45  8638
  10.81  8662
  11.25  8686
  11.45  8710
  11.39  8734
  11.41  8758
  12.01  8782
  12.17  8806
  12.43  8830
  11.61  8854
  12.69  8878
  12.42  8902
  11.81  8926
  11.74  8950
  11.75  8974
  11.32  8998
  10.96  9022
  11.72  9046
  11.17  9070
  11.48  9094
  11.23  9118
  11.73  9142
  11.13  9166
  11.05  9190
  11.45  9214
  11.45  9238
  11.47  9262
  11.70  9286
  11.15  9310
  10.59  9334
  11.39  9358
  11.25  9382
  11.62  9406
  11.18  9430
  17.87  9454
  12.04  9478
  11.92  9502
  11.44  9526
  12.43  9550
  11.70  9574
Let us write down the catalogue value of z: 0.18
